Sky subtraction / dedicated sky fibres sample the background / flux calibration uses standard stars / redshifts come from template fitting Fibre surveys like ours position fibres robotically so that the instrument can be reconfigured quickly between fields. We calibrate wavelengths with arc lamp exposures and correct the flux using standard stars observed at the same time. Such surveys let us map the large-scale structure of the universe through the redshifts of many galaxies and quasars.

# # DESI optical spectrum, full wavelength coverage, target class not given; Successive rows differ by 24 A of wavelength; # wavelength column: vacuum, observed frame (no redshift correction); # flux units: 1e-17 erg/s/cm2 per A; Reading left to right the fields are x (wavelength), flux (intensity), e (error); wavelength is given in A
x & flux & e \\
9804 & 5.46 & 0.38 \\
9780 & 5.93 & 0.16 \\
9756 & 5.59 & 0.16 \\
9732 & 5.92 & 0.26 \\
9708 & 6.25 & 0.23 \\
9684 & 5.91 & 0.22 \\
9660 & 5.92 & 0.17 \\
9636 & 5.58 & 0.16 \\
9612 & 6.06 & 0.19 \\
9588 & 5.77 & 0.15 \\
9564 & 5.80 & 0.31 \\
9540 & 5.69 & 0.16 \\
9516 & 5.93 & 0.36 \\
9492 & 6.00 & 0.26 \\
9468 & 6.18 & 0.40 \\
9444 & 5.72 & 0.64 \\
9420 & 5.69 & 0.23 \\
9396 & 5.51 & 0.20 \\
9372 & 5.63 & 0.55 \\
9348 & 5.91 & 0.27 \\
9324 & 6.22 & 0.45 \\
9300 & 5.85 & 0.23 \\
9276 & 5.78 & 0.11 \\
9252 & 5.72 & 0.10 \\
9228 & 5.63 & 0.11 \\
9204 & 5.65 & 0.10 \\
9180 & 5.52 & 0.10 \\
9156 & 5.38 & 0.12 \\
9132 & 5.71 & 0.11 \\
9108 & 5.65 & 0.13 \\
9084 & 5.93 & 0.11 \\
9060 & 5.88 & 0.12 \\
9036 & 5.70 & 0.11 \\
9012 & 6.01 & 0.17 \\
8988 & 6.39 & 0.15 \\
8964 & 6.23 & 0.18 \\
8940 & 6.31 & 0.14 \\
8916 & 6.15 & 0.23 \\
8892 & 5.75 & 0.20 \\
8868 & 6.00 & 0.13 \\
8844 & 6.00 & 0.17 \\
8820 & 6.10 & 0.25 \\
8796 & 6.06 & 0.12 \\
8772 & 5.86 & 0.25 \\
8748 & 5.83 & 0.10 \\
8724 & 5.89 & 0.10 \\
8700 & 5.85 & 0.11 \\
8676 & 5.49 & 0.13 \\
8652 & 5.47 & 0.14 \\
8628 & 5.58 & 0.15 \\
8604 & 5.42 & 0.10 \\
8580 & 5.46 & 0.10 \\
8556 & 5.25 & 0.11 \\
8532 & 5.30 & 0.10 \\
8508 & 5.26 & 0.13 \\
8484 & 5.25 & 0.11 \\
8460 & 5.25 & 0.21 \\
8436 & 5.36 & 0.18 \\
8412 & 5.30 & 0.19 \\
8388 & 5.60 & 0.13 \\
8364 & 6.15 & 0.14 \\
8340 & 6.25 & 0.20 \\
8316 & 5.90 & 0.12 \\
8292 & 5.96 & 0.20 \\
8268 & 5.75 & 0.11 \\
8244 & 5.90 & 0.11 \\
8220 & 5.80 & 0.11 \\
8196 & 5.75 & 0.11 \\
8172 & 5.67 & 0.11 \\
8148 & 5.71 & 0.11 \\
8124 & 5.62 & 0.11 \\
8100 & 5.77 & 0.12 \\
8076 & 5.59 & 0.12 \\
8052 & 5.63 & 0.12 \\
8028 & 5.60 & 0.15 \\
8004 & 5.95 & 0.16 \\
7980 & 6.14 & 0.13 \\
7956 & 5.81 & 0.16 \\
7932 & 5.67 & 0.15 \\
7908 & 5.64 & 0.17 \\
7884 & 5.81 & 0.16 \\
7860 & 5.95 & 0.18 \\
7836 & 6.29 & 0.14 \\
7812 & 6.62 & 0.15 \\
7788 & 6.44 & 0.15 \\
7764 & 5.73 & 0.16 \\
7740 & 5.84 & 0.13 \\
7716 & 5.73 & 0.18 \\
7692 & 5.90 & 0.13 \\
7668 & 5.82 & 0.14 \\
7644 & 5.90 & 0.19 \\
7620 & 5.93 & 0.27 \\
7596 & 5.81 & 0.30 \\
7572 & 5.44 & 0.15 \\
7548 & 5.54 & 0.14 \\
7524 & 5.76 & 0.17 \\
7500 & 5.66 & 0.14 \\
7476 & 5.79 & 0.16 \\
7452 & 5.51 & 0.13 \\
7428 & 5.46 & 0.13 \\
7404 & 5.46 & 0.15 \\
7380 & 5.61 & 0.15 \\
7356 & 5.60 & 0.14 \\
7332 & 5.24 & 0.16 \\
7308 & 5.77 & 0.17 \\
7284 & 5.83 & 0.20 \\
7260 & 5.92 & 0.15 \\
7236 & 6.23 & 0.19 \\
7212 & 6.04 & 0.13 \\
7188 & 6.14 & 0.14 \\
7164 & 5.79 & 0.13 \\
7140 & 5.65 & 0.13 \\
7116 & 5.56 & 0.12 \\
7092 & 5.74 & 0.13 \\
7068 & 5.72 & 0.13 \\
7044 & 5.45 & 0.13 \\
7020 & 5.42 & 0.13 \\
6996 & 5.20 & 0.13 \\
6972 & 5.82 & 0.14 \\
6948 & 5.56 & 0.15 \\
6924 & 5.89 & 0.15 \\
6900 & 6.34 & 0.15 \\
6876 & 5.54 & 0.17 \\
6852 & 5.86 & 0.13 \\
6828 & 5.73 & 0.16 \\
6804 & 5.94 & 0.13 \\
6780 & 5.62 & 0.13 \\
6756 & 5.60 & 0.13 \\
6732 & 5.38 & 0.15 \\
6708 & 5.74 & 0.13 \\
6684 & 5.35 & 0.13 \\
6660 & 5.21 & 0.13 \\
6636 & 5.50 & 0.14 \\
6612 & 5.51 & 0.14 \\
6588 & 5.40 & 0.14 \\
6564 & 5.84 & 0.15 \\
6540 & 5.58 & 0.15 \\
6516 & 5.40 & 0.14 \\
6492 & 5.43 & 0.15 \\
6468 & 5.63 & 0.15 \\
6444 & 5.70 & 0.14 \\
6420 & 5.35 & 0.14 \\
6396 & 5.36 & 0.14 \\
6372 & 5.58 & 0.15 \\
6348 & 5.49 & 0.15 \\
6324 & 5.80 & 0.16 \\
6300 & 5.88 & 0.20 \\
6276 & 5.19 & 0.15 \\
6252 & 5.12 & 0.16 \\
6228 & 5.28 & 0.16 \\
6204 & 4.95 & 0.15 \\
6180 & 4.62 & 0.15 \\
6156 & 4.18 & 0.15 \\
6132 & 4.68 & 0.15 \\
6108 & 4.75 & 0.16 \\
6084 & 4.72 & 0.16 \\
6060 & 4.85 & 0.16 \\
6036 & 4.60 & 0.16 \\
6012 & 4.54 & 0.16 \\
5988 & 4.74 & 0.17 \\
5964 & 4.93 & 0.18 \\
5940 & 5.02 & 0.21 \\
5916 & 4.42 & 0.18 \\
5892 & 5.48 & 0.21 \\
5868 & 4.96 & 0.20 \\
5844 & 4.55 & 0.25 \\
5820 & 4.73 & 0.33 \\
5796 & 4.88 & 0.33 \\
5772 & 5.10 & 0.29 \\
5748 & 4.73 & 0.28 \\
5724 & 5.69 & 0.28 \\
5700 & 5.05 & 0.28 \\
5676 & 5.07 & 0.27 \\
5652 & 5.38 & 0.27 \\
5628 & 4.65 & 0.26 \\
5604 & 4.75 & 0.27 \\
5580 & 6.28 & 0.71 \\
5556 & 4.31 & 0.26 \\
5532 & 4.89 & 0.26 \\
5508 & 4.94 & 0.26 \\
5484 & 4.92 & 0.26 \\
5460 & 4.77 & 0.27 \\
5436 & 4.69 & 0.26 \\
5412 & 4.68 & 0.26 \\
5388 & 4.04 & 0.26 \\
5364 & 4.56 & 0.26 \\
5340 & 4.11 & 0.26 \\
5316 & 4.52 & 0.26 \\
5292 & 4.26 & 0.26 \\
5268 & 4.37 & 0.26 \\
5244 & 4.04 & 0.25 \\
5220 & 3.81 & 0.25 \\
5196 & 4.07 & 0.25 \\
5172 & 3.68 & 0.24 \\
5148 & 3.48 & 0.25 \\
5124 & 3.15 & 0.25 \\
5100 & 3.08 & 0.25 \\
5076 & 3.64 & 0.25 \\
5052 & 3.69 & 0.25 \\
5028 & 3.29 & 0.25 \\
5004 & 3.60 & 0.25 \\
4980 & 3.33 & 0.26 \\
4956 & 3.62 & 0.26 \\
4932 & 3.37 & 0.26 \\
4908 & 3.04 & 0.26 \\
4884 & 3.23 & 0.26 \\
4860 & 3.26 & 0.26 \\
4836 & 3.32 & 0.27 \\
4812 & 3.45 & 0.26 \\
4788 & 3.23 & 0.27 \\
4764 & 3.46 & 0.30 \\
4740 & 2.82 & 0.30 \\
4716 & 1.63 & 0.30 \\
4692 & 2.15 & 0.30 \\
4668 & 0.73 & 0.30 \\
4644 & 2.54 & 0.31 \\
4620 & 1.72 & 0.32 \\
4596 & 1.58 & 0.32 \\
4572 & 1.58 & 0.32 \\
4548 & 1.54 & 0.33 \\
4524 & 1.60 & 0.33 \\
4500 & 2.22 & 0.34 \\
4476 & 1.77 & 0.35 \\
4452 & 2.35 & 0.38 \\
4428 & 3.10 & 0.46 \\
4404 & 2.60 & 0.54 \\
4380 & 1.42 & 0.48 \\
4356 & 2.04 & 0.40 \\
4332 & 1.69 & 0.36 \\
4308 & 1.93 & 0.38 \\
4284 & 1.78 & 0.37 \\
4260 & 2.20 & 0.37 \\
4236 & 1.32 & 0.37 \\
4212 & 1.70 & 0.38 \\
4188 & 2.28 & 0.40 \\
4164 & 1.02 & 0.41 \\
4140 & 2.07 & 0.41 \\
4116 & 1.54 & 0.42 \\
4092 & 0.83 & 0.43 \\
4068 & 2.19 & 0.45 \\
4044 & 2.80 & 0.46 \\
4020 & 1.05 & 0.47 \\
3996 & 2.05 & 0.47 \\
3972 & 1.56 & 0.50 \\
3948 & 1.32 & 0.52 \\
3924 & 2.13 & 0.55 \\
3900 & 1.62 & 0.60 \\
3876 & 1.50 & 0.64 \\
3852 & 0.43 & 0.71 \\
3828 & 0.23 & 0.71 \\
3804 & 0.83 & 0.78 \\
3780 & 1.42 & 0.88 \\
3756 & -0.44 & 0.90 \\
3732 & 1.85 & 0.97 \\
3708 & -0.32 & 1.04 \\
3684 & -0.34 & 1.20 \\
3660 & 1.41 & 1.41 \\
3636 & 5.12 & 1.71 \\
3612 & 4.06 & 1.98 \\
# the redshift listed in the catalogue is 0.19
